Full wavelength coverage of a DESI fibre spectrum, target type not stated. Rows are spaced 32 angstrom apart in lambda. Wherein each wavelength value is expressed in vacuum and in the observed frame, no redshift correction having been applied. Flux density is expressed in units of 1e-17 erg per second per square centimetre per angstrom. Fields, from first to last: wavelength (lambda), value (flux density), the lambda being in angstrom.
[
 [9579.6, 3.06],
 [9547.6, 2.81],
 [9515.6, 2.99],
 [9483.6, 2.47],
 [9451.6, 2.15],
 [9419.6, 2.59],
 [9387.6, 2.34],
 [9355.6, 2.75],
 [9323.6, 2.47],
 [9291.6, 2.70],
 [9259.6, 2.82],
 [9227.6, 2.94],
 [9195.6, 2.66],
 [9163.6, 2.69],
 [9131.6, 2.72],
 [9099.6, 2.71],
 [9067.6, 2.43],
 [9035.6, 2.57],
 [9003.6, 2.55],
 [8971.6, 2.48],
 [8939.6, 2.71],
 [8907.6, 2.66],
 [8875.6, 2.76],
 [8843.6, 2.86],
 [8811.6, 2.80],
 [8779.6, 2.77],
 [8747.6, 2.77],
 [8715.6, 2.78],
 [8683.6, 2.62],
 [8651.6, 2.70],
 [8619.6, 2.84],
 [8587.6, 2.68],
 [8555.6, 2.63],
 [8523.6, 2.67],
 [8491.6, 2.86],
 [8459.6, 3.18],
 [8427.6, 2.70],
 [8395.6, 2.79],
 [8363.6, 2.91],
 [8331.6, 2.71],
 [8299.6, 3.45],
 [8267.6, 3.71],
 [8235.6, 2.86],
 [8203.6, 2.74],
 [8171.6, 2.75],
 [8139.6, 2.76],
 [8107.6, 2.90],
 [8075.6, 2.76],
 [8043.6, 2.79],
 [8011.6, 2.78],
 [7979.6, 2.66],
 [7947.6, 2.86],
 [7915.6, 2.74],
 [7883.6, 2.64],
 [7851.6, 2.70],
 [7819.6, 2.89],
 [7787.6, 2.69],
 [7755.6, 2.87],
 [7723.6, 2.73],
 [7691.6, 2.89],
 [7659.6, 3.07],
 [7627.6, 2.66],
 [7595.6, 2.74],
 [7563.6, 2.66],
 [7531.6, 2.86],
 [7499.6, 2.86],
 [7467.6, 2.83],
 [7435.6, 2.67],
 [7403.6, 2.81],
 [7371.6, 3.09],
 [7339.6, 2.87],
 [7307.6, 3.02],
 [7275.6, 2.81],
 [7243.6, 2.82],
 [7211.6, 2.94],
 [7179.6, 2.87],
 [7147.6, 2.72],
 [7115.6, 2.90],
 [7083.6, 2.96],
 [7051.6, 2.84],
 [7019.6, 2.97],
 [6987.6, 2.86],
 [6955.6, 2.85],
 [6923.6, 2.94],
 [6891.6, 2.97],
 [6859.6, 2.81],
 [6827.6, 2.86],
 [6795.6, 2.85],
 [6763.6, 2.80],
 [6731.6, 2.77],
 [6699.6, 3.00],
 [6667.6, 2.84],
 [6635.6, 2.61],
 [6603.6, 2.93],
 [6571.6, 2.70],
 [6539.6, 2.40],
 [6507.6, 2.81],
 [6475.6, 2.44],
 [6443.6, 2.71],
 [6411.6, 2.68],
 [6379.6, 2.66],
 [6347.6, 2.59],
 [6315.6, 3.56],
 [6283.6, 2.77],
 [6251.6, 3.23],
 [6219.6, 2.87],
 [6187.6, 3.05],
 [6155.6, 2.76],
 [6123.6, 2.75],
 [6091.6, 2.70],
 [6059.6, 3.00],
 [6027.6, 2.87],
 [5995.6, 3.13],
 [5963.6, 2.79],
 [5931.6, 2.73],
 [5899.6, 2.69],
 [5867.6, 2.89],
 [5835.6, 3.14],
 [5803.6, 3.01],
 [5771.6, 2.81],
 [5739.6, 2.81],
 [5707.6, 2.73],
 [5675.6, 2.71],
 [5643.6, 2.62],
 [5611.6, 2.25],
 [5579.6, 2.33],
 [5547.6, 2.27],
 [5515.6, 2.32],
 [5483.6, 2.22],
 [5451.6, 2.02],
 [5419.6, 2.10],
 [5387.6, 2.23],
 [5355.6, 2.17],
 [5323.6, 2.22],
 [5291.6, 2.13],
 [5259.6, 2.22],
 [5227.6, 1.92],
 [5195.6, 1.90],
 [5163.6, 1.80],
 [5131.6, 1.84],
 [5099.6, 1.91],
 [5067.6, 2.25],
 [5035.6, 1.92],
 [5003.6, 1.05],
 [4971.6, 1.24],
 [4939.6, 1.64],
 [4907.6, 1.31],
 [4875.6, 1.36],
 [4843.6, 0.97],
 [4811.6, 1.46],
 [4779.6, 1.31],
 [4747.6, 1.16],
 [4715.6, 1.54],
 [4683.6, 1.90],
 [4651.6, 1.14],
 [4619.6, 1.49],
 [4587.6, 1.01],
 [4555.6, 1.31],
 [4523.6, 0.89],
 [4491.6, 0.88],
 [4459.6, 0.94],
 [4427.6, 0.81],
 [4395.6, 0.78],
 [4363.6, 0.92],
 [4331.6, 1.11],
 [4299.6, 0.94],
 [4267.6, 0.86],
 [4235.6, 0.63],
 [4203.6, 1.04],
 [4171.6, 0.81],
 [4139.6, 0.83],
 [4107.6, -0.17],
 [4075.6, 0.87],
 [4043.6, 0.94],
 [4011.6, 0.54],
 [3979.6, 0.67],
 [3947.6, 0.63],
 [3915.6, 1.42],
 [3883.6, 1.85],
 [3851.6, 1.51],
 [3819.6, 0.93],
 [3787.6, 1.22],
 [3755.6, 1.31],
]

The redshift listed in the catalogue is 0.260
